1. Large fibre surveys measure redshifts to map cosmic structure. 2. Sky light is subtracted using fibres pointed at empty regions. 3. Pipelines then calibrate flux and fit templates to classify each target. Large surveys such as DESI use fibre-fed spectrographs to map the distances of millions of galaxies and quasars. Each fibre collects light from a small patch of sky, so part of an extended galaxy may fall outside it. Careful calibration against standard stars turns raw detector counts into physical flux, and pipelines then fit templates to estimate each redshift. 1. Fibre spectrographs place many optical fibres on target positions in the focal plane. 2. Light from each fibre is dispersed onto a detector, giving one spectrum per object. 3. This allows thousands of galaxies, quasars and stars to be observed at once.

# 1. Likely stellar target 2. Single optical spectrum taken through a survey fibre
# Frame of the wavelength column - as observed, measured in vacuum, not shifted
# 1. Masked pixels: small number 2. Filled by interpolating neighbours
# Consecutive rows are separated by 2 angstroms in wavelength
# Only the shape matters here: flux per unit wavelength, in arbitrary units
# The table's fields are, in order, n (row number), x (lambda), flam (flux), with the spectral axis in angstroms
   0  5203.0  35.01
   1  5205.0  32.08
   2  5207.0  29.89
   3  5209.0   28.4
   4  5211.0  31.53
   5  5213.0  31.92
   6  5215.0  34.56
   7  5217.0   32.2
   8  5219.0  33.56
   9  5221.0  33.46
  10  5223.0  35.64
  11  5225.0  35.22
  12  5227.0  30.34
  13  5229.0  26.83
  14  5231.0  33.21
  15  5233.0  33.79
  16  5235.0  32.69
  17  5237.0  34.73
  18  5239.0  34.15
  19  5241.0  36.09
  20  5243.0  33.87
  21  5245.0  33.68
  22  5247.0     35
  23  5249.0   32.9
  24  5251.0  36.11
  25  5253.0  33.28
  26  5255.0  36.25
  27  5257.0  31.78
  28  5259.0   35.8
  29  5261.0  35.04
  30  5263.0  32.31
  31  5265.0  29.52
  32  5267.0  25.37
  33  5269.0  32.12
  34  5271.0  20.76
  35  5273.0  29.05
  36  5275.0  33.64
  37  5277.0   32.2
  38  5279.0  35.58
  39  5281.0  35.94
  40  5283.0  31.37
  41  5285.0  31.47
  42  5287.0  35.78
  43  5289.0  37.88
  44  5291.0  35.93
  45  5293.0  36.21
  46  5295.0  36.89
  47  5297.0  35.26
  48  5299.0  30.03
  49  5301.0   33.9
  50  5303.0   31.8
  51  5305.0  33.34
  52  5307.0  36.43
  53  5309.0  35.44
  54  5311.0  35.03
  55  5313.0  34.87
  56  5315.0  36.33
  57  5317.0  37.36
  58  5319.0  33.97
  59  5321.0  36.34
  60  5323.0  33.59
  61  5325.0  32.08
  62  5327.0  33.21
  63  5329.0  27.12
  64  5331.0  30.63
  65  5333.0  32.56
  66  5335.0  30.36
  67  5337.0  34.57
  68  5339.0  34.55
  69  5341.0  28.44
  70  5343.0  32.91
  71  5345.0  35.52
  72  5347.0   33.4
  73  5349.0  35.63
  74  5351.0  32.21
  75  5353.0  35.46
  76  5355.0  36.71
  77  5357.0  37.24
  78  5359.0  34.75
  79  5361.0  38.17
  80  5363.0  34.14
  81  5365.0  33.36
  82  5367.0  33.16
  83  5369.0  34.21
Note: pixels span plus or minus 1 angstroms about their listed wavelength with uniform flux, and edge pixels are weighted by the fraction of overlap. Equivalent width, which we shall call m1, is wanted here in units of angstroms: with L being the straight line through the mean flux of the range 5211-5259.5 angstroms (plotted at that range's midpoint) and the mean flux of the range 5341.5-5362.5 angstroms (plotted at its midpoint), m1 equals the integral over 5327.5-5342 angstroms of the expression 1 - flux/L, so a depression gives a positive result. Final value 1.5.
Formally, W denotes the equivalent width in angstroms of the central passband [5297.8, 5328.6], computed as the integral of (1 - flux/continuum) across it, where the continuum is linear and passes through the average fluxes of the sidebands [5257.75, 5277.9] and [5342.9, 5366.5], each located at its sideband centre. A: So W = -1.1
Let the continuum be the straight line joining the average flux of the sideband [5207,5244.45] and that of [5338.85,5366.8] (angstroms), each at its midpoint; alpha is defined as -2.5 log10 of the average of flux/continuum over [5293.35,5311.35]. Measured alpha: -0.02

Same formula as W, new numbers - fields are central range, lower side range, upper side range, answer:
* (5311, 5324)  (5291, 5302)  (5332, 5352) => -0.58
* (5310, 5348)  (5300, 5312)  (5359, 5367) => 1.37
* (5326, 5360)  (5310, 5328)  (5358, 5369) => 1.43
